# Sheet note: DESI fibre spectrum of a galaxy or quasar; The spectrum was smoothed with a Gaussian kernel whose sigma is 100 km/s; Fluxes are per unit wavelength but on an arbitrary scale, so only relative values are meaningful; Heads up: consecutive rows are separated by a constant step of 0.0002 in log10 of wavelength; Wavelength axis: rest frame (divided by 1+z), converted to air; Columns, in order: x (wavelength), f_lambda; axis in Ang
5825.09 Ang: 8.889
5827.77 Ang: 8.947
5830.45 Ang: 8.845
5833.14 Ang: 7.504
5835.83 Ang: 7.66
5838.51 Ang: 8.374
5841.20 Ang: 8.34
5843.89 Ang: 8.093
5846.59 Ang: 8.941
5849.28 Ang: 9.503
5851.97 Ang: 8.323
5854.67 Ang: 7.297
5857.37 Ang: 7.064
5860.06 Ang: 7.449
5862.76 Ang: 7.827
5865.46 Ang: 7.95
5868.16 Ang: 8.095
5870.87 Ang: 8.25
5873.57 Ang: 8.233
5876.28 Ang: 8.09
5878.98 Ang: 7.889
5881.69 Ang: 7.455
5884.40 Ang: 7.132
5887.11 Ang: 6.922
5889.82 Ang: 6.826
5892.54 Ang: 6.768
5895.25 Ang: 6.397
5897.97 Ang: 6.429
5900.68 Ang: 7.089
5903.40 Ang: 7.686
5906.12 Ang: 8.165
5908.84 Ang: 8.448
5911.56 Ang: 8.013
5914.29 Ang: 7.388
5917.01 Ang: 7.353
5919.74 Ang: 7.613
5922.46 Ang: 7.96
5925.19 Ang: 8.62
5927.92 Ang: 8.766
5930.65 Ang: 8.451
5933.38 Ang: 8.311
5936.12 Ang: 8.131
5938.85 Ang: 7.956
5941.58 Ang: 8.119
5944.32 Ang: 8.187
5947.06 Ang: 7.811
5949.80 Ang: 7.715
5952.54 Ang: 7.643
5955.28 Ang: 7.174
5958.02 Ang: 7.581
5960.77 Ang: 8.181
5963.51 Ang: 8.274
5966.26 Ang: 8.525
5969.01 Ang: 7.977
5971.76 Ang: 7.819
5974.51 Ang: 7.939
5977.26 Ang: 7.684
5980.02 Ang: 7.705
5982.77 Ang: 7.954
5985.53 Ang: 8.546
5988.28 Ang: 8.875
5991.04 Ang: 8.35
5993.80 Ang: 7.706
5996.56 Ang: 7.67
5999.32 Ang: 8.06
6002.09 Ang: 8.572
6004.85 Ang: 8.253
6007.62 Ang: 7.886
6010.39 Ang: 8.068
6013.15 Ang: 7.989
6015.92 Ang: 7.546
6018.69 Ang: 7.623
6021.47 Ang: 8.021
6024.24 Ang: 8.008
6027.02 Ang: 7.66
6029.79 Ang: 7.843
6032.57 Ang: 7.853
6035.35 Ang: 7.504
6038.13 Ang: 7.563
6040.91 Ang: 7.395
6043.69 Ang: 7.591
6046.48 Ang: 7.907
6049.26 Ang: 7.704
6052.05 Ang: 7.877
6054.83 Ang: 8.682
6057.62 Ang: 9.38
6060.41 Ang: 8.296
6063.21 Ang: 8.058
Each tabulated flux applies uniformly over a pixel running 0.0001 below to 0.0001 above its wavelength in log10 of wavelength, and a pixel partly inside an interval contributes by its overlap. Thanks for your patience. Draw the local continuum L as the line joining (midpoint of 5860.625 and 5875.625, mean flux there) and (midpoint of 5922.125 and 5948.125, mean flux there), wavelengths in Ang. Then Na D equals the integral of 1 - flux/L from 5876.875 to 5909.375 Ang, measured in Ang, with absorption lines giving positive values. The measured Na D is 3.4 Ang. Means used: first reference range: 8.04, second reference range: 8.25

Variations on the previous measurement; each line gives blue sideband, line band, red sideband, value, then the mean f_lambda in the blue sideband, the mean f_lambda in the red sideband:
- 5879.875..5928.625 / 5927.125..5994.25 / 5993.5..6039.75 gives -3.3 Ang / 7.49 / 7.87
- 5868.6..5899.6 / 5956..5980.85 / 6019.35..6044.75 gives -1.3 Ang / 7.33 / 7.71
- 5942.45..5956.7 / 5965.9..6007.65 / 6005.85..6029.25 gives -1.6 Ang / 7.72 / 7.86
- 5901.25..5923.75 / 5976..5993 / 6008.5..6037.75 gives -0.8 Ang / 7.8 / 7.8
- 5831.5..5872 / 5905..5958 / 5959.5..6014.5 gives 0.7 Ang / 8.05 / 8.1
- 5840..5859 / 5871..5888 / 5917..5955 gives 1.0 Ang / 8.21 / 8.05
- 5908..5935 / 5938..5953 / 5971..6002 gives 0.3 Ang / 8.08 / 8.05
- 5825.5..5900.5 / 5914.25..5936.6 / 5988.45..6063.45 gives -0.7 Ang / 7.8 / 7.98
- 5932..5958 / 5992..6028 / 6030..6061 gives 0.0 Ang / 7.88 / 7.97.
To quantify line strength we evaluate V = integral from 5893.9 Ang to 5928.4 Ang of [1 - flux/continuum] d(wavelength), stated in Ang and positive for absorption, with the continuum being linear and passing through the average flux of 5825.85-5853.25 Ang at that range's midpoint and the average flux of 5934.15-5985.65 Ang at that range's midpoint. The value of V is 2.1 Ang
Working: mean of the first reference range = 8.47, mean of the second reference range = 7.93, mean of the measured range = 7.66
